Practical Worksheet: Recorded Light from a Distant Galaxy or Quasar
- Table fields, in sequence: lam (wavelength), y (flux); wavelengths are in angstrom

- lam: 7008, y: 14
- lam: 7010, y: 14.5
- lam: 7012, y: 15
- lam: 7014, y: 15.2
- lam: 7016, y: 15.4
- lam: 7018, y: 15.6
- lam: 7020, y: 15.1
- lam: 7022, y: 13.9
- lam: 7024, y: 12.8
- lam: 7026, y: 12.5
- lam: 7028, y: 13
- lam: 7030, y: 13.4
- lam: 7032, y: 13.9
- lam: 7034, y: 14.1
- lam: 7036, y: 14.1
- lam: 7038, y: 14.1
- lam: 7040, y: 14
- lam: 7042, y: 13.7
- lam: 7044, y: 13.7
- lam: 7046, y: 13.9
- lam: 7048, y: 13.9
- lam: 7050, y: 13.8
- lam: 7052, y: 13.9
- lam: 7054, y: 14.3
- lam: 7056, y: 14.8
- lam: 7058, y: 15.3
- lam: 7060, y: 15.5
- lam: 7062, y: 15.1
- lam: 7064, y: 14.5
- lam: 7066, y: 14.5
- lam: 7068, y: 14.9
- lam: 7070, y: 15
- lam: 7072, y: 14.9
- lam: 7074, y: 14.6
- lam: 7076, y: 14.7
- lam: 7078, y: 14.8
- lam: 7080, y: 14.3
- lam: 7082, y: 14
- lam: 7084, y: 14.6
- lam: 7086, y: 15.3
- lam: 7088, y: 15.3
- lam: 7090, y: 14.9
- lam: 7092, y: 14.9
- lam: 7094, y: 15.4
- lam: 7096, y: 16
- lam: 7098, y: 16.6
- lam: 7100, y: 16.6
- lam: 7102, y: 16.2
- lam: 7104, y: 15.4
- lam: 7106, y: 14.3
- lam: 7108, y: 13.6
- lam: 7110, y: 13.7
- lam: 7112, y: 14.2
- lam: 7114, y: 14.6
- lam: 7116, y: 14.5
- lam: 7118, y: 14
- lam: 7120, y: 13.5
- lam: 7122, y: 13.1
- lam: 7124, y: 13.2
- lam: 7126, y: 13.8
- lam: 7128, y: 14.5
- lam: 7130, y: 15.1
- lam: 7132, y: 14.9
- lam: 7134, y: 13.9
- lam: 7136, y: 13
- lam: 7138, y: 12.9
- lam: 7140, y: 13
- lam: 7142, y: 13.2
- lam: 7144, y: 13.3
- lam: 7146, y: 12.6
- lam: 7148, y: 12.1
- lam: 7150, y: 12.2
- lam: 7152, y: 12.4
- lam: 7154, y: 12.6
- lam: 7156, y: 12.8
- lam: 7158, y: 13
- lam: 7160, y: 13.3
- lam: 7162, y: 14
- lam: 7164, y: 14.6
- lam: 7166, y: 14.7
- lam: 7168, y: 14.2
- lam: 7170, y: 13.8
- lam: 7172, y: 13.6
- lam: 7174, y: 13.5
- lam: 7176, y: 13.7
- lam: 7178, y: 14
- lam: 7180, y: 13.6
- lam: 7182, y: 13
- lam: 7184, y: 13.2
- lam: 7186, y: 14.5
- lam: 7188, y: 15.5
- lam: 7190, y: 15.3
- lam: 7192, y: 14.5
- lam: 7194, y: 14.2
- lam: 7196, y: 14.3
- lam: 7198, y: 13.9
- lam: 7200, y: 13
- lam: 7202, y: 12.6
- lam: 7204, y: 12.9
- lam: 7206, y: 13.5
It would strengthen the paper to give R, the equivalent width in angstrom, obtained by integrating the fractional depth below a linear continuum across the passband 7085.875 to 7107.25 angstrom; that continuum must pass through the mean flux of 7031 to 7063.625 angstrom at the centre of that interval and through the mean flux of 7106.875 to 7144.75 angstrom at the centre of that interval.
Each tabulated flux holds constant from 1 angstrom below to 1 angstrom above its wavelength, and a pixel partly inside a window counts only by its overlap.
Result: -2.4 angstrom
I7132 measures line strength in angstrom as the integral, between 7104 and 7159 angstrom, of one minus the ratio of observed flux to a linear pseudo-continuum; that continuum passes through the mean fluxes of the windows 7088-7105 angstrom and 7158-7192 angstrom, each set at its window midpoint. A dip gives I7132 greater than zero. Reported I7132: 5.3 angstrom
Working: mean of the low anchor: 15.7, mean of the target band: 13.5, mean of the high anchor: 14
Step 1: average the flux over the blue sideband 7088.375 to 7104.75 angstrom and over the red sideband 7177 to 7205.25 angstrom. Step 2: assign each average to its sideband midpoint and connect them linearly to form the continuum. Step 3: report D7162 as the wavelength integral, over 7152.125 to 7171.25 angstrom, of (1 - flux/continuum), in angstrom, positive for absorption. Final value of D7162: 1.1 angstrom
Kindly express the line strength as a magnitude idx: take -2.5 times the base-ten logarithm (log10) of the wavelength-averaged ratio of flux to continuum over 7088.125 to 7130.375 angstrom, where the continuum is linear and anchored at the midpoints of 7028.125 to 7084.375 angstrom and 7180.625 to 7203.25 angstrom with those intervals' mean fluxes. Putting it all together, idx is -0.036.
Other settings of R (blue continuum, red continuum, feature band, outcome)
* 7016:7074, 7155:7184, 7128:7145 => 0.1 angstrom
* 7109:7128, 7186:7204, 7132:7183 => 2.4 angstrom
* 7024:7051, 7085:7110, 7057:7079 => -0.6 angstrom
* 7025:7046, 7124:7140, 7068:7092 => -1.7 angstrom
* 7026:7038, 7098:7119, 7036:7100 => -2.3 angstrom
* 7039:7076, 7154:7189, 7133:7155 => 1.8 angstrom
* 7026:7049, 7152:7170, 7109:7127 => -0.3 angstrom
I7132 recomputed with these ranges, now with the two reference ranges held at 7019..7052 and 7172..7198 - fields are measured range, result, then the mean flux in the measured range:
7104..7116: -0.27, 14.2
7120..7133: -0.10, 14.1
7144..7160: 1.58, 12.6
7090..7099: -1.14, 15.6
